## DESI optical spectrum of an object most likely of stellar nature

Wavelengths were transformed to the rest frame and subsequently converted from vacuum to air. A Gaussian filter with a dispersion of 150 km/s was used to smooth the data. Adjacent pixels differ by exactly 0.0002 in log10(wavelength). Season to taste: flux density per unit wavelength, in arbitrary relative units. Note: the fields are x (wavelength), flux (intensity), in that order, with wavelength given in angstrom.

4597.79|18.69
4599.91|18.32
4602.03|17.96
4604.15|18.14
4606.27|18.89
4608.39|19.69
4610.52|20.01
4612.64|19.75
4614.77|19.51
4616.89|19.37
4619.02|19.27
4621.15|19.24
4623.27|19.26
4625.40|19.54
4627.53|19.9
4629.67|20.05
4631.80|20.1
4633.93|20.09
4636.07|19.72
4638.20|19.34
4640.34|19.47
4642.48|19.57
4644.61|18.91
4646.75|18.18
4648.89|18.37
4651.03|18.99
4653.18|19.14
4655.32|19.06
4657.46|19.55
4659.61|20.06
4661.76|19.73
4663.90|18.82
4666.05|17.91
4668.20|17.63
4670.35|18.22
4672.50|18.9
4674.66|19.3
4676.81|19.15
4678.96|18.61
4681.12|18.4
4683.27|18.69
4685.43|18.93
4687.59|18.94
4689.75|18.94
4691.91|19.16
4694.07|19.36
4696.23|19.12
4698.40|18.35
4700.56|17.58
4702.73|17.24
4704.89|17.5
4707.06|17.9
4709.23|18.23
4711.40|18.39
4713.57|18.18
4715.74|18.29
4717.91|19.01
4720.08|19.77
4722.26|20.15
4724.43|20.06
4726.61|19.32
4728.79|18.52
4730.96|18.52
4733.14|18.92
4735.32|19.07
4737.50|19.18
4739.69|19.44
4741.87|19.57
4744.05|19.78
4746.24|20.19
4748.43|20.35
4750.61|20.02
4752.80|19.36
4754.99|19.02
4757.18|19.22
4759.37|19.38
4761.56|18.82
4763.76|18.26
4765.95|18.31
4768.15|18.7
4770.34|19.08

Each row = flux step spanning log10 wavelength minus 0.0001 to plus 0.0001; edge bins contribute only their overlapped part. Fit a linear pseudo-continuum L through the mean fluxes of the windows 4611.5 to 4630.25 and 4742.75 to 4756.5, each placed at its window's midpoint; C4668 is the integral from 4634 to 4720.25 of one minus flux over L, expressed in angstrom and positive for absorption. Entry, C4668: 3.80 angstrom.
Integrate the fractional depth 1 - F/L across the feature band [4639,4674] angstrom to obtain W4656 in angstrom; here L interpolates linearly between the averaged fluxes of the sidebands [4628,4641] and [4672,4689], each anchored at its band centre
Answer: 0.8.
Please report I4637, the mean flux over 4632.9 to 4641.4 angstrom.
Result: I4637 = 19.6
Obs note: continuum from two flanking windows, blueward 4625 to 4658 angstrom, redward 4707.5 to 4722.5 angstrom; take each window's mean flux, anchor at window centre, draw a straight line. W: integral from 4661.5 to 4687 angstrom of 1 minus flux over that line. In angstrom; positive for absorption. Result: 0.6 angstrom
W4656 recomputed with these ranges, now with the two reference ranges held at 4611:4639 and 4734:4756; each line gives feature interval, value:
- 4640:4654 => 0.5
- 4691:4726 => 1.7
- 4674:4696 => 0.7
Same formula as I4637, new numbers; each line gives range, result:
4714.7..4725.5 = 19.5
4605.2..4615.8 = 19.6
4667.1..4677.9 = 18.6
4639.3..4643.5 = 19.5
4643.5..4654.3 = 18.7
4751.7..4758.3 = 19.2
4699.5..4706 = 17.4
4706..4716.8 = 18.2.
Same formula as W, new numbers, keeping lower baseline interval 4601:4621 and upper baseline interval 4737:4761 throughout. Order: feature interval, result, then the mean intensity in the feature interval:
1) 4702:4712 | 0.83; 17.8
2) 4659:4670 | 0.34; 18.7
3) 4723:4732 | 0.17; 19.2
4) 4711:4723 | 0.32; 19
